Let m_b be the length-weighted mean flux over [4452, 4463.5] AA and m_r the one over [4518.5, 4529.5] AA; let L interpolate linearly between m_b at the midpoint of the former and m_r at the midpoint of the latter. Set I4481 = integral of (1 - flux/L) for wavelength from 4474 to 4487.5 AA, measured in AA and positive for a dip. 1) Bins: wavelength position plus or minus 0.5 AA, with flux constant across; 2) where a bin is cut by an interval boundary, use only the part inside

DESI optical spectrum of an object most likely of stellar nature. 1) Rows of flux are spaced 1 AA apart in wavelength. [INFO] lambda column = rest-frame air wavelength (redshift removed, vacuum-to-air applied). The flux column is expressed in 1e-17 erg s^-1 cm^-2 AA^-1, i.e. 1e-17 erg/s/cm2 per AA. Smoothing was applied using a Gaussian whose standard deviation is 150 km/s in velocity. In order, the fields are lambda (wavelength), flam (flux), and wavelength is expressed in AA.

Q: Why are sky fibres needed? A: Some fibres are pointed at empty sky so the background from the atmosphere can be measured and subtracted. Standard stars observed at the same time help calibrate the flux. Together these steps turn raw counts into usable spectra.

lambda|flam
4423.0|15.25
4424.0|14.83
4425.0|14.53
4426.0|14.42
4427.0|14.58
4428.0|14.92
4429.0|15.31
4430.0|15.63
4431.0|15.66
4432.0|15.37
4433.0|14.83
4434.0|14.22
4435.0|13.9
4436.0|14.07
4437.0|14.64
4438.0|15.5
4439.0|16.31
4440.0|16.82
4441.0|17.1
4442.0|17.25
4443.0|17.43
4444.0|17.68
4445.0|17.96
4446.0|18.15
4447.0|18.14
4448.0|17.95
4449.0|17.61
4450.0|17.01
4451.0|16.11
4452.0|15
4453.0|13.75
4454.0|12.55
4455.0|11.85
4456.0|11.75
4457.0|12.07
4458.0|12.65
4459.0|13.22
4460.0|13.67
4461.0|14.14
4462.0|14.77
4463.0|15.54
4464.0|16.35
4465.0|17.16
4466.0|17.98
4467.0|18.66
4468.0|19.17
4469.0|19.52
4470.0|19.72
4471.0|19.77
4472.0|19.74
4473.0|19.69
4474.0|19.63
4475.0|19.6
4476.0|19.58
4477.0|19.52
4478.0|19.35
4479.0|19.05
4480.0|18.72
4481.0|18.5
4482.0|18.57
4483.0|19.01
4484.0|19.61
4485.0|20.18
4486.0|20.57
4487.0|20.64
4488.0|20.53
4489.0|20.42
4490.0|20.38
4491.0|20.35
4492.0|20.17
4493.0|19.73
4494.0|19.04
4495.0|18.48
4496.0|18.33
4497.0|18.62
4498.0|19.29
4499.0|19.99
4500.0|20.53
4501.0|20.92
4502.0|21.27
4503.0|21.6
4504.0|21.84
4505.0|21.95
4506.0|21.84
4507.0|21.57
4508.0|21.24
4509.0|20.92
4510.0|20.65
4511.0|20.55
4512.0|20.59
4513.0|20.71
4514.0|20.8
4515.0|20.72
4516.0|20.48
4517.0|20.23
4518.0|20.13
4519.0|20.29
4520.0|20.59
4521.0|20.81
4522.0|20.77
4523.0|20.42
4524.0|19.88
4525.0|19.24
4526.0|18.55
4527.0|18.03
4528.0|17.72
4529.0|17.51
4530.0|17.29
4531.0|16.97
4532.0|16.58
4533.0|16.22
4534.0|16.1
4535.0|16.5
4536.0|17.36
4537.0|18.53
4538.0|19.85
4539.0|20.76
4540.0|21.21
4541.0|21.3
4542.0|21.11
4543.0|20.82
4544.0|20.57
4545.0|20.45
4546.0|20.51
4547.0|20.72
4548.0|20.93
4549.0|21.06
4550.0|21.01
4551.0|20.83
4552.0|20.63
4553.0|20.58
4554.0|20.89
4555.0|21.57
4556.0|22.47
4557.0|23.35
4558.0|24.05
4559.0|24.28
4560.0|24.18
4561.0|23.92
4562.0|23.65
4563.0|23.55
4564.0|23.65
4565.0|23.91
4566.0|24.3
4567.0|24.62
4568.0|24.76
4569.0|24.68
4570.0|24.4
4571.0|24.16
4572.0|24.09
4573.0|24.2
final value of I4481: -3.50 AA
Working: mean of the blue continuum 13.3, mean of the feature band 19.5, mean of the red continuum 19.4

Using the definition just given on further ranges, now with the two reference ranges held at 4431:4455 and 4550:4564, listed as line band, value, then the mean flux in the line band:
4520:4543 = 2.5 AA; 18.8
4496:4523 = -1.2 AA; 20.7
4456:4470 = 1.1 AA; 15.8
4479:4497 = -1.0 AA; 19.6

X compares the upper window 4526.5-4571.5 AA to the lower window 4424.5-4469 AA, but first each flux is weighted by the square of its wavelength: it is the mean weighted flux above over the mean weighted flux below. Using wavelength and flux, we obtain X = 1.42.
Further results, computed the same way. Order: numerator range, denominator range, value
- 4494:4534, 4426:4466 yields 1.33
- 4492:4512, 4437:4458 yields 1.33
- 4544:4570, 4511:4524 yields 1.12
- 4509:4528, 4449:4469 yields 1.37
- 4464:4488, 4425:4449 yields 1.23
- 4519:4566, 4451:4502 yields 1.17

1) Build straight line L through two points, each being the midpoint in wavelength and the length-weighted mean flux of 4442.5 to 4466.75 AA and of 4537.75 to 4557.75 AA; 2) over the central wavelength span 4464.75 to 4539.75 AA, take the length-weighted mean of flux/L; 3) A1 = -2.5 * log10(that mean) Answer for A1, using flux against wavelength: -0.08 mag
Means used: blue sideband 15.5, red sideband 21.1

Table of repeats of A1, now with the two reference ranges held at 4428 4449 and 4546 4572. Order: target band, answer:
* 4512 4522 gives 0.00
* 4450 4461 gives 0.26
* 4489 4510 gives -0.05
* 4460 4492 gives -0.03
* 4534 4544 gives 0.12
